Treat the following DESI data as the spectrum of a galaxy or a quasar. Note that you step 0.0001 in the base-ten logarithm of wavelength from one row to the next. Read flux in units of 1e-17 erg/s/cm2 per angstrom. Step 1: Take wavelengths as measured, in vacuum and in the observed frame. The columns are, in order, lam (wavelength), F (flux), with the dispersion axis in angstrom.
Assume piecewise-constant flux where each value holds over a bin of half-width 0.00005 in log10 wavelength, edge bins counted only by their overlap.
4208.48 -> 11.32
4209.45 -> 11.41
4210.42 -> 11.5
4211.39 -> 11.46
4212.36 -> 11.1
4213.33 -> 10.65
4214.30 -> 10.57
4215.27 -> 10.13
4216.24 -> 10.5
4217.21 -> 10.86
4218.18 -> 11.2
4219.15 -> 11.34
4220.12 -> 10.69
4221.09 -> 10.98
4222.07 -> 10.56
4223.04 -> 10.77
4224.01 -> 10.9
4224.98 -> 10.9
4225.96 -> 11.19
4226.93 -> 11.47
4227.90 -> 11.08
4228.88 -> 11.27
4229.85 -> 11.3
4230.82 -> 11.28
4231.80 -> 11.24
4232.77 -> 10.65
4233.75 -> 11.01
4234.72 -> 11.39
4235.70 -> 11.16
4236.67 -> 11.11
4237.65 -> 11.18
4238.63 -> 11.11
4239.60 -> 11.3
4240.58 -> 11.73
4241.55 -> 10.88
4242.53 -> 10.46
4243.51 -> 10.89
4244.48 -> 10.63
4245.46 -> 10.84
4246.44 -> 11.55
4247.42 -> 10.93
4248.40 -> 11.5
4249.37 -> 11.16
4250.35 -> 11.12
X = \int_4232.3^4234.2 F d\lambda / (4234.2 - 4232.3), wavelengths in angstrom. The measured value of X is 10.8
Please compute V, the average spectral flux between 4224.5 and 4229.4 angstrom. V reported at 11.2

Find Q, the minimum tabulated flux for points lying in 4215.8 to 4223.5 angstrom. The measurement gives 10.5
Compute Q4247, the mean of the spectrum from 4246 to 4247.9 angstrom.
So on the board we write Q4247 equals 11.2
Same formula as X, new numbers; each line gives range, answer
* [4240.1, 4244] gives 11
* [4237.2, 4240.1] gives 11.2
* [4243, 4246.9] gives 11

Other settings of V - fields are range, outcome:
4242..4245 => 10.7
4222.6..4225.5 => 10.9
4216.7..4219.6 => 11.1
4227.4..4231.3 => 11.2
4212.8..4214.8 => 10.6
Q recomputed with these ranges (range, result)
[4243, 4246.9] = 10.63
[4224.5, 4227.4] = 10.9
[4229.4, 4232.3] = 11.24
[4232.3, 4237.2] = 10.65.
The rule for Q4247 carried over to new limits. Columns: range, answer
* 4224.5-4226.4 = 11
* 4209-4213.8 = 11.2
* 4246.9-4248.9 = 11.2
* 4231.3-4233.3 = 10.9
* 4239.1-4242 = 11.3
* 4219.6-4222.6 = 10.7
